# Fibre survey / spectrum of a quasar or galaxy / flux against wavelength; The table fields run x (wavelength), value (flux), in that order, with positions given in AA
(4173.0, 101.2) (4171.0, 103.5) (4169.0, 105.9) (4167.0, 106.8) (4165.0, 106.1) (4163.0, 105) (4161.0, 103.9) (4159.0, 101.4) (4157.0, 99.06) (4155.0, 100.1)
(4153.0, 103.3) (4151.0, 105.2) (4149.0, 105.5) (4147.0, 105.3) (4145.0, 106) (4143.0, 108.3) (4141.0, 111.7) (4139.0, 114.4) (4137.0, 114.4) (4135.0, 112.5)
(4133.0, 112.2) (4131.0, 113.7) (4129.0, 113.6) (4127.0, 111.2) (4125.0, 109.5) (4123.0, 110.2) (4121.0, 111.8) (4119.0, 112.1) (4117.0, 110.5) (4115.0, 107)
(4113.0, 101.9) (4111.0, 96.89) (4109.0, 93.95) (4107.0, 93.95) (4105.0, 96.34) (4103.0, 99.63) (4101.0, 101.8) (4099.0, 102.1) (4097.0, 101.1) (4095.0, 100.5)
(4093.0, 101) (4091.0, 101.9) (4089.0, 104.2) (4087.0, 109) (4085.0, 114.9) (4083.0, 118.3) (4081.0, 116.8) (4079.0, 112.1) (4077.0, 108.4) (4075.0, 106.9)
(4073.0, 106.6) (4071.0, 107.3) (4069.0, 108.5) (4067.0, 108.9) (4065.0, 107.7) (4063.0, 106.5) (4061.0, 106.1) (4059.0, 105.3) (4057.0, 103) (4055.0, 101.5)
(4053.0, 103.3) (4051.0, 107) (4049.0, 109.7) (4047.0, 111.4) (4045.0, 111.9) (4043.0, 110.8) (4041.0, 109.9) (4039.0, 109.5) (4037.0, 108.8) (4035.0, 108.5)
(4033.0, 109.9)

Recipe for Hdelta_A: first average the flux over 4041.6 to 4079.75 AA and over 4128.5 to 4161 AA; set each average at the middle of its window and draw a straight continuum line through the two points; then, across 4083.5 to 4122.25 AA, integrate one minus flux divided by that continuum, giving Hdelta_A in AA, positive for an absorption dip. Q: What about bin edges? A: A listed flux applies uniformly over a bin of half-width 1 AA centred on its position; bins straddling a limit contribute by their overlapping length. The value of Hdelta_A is 1.5 AA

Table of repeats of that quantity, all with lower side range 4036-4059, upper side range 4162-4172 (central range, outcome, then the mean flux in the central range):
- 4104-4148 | -0.6 AA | 108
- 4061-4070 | 0.0 AA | 108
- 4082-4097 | 0.0 AA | 107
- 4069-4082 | -0.3 AA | 110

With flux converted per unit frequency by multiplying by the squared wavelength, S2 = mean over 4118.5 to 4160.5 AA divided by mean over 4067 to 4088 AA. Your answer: 1.0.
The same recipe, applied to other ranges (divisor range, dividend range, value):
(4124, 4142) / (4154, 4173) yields 0.93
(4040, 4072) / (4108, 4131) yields 1.03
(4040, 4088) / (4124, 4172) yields 1.03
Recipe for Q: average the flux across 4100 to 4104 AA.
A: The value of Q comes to 101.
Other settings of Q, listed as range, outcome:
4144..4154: 105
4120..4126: 110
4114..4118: 109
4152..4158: 101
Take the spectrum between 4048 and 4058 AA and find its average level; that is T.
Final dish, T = 105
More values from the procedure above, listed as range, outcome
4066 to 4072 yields 108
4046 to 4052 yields 109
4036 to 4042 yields 109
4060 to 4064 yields 106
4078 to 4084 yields 116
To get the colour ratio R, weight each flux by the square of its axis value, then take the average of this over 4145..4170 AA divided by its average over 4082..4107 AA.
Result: 1.0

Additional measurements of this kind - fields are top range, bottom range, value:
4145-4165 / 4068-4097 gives 0.99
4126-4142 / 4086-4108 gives 1.14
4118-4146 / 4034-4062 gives 1.08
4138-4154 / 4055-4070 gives 1.05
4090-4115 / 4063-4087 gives 0.91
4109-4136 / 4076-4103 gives 1.04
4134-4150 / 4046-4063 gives 1.08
